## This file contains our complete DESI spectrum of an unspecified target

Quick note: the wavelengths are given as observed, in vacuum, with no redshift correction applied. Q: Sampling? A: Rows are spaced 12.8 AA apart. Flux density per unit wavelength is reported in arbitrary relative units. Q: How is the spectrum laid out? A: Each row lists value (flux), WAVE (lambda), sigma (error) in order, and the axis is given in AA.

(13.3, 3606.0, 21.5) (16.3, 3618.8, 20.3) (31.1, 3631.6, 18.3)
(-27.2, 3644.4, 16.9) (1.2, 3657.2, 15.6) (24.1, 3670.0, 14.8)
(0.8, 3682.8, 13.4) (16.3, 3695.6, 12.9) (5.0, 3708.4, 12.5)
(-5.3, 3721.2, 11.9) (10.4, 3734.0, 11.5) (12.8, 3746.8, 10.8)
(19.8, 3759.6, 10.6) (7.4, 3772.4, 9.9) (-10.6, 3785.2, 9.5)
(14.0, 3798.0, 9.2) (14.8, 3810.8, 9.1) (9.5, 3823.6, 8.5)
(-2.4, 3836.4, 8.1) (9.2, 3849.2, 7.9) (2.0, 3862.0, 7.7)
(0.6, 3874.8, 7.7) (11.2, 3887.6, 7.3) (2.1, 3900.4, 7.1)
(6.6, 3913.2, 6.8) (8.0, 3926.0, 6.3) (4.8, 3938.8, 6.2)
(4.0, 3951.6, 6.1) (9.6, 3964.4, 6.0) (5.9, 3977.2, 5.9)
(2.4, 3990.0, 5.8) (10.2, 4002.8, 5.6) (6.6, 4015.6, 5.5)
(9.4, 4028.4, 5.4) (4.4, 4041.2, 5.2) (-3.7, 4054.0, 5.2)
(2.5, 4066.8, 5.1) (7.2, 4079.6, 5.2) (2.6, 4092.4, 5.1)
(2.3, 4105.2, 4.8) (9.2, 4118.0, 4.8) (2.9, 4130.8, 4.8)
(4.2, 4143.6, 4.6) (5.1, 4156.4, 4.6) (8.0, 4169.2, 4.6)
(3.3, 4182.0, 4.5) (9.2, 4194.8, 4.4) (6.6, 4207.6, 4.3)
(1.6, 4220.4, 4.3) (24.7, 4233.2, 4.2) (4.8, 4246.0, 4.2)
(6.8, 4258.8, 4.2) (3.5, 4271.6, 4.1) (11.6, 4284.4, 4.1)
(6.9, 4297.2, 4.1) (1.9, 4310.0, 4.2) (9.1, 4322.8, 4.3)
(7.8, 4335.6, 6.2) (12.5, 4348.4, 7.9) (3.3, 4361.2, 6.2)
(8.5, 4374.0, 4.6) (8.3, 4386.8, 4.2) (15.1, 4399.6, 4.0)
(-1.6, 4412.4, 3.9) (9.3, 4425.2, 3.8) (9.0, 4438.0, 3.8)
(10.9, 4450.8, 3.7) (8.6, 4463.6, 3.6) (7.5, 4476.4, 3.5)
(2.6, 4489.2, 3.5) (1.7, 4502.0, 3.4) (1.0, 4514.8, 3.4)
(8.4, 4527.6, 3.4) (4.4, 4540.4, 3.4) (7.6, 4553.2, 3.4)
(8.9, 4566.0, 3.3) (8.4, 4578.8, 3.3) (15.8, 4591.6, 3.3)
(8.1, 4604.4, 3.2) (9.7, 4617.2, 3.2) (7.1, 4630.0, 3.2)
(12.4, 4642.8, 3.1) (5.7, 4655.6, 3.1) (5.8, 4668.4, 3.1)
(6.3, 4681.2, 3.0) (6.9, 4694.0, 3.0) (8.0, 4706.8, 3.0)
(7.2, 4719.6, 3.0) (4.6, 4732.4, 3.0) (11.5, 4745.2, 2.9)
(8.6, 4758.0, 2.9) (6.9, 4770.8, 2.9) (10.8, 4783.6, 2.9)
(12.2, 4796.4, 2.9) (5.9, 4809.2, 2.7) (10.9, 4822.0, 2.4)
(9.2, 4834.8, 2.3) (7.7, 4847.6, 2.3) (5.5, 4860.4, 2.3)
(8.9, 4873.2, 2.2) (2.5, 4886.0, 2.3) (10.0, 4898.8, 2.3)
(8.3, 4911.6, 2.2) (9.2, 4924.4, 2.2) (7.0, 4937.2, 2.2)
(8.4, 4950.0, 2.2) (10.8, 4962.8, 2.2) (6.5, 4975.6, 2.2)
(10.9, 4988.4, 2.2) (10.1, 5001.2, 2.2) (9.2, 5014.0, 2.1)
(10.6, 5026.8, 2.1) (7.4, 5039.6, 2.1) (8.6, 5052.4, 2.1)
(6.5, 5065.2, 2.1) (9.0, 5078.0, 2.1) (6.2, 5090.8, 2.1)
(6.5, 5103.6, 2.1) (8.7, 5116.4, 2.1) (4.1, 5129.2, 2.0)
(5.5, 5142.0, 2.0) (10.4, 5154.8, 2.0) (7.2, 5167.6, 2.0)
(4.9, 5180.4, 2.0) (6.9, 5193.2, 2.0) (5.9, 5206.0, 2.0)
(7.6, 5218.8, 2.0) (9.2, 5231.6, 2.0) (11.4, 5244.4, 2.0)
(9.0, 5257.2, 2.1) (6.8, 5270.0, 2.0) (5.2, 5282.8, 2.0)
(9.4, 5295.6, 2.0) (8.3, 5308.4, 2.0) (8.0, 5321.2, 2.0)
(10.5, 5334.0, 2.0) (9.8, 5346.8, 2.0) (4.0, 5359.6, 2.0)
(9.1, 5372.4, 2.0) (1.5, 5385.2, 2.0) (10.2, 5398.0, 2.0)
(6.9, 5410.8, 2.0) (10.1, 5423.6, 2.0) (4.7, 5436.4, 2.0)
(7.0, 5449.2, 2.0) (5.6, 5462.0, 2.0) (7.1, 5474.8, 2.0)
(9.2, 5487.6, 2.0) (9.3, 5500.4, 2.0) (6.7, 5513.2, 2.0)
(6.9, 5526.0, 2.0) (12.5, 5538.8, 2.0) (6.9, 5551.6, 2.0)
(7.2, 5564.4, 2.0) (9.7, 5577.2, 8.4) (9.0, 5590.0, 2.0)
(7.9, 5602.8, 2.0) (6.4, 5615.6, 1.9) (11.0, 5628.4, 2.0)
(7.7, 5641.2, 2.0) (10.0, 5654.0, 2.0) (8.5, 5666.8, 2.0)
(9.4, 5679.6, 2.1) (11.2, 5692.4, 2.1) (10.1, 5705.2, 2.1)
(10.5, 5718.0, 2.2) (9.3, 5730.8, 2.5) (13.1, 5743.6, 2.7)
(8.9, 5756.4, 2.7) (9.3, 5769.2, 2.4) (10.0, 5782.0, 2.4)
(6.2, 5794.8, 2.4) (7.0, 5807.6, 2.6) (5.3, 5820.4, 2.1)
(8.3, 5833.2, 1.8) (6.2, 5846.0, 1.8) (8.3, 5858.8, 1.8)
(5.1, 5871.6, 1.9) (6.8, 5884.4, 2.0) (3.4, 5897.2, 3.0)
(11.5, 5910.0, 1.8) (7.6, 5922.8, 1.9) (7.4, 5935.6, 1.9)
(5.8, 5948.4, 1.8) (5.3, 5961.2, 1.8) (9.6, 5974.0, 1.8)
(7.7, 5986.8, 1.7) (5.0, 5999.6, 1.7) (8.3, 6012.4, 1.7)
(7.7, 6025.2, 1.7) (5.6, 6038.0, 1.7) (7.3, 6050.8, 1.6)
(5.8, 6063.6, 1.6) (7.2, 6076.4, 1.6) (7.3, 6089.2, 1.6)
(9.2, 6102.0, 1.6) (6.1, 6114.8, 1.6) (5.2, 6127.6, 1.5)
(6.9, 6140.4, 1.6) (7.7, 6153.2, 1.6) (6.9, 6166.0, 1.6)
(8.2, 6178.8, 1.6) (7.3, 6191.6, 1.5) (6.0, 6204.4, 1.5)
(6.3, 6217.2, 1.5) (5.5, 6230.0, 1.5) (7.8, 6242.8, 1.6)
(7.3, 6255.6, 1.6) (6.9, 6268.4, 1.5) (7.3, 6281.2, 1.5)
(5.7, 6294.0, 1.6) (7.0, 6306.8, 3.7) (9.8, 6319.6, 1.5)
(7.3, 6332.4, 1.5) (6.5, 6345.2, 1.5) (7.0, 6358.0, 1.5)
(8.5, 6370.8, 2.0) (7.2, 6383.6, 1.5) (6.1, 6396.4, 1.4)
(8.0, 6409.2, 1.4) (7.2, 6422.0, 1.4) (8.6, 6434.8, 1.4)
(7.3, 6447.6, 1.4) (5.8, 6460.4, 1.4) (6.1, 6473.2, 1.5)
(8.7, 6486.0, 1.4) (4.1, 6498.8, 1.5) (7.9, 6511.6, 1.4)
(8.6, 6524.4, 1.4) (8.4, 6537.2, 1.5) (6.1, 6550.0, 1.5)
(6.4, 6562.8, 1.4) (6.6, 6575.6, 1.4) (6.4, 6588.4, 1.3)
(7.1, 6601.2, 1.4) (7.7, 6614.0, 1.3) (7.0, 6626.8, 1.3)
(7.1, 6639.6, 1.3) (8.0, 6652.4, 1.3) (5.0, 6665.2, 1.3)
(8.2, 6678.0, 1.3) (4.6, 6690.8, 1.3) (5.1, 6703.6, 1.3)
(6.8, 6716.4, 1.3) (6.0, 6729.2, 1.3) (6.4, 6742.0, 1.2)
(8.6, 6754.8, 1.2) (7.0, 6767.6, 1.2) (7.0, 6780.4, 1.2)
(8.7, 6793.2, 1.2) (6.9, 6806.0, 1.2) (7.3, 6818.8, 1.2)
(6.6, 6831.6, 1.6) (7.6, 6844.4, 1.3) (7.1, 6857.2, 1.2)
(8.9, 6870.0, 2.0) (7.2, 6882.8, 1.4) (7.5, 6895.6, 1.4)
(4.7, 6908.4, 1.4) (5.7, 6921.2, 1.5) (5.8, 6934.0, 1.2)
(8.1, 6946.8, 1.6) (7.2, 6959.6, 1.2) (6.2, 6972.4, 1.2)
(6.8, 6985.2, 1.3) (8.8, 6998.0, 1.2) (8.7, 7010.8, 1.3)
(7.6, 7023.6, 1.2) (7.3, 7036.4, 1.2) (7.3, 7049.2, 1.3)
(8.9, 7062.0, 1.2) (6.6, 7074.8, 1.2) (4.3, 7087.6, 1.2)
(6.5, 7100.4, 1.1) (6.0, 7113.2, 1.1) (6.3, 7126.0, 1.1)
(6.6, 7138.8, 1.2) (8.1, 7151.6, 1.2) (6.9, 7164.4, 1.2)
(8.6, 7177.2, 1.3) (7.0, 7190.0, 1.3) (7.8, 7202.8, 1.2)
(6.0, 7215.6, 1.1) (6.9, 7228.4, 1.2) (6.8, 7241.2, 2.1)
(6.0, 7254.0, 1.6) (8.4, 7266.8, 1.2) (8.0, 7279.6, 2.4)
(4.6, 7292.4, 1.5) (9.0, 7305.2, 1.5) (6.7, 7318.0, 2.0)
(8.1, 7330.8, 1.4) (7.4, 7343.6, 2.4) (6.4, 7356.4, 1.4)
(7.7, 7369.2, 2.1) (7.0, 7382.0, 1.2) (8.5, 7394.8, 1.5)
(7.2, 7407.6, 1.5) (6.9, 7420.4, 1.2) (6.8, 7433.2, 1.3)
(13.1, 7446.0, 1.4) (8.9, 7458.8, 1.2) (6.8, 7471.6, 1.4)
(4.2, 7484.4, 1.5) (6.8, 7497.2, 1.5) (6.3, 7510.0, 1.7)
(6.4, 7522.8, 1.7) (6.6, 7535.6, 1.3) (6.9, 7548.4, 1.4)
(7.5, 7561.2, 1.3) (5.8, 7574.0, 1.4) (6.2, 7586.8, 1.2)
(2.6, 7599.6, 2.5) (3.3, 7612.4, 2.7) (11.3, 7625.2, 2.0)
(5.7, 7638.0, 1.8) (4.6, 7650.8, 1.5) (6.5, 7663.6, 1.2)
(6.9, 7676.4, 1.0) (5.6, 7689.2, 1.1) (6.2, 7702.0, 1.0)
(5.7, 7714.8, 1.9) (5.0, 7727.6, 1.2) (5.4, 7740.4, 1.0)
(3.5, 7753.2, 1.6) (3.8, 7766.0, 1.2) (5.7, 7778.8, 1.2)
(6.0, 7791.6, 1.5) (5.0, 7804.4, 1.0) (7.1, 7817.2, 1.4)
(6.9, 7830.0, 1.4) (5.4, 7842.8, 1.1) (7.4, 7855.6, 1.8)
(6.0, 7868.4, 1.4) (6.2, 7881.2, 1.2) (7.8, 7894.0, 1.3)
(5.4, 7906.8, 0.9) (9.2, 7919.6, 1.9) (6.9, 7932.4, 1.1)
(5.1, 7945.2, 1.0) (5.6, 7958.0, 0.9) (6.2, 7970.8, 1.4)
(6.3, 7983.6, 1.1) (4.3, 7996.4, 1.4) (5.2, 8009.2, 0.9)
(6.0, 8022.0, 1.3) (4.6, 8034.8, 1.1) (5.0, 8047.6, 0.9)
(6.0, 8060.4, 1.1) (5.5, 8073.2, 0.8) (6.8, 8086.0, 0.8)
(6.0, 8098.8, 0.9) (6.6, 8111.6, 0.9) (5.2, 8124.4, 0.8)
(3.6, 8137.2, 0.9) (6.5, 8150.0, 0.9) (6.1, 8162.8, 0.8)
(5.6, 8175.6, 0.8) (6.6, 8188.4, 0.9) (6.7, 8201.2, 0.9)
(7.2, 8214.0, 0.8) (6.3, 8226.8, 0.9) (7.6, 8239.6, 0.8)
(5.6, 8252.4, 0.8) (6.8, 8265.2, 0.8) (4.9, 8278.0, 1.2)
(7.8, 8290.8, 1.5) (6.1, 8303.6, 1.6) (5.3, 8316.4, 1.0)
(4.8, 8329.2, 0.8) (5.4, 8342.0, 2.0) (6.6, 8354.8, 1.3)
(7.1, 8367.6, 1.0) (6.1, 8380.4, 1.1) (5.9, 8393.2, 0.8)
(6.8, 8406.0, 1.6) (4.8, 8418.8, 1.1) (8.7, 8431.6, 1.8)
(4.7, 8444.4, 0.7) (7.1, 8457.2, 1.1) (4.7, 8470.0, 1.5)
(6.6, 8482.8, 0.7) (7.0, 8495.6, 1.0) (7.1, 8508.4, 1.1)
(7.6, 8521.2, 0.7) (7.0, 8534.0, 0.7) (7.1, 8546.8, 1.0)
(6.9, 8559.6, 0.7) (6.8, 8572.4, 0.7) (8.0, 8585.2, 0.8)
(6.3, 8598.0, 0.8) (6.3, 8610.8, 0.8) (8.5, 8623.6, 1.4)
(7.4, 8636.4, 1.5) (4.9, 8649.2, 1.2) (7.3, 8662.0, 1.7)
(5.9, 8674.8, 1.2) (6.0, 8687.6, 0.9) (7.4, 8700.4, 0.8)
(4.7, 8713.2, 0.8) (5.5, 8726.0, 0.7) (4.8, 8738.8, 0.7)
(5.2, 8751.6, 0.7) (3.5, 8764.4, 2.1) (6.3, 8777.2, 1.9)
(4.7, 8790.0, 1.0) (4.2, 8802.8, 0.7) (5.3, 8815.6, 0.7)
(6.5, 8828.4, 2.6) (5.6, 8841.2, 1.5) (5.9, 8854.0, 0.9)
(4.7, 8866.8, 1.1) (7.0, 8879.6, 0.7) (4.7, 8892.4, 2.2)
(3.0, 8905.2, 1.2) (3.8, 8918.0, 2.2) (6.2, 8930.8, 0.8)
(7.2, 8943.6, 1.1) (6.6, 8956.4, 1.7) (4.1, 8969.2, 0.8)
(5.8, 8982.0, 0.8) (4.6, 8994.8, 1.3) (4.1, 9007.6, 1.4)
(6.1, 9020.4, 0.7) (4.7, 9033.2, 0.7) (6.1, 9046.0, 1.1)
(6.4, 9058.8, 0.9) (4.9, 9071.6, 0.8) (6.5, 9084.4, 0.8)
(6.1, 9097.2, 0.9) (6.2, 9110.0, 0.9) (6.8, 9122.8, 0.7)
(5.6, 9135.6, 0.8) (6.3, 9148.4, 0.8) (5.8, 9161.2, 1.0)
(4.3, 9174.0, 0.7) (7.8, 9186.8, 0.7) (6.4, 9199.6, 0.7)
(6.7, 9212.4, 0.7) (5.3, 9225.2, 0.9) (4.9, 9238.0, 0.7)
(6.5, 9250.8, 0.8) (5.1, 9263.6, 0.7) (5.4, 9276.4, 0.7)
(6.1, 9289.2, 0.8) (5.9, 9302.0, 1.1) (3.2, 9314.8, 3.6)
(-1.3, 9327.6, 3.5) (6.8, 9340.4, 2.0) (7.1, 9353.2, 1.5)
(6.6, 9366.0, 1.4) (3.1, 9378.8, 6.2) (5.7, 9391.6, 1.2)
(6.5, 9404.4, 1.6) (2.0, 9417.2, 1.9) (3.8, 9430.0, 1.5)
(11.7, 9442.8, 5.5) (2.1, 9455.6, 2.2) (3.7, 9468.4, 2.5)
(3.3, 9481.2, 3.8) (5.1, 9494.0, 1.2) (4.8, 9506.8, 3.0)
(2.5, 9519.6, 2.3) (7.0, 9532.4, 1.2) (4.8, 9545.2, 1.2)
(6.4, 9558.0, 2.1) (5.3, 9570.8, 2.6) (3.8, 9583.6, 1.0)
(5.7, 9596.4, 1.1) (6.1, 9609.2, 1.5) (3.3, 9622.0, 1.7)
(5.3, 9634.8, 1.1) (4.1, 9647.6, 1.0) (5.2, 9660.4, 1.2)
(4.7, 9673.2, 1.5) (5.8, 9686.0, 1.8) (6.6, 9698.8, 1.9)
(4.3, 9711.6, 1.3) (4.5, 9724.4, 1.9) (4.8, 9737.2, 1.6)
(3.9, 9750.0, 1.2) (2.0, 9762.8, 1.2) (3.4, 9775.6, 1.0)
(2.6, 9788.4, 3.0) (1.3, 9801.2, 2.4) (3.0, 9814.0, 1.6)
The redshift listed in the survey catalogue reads 0.14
